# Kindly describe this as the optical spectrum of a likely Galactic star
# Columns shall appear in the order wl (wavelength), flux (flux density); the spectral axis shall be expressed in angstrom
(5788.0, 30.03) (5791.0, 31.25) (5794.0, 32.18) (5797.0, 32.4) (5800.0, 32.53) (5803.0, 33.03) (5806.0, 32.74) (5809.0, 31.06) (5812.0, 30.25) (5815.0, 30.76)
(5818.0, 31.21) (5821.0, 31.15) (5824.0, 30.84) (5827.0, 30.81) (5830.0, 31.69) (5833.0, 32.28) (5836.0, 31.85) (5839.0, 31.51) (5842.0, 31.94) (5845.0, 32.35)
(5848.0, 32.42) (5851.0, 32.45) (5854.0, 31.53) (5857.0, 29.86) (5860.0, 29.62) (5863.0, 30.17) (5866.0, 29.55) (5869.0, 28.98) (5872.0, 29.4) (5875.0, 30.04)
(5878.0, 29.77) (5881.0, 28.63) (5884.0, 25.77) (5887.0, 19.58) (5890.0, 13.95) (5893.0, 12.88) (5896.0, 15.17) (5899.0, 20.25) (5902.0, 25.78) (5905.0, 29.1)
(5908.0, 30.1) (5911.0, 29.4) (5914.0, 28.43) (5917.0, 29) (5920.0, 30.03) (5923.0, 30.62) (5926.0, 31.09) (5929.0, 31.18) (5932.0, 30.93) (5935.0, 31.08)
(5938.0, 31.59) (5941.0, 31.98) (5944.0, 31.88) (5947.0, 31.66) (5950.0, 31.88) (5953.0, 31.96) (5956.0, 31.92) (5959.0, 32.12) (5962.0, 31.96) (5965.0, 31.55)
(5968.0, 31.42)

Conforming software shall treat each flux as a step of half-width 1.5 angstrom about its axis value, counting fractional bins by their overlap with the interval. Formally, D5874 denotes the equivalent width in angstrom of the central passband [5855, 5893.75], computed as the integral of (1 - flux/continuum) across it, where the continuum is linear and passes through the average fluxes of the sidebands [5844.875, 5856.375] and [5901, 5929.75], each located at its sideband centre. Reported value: 6.0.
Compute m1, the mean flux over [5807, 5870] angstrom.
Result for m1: 31.1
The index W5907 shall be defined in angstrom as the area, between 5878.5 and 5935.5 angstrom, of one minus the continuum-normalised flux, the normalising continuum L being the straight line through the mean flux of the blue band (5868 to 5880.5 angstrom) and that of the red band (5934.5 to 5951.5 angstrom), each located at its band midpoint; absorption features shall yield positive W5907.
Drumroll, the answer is 8.7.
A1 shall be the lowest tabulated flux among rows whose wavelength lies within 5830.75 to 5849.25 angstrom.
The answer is 31.51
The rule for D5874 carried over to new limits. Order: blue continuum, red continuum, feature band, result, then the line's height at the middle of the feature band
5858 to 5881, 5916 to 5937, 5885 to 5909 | 7.5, 30.1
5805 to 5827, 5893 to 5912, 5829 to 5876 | -4.9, 28.1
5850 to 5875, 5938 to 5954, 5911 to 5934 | 0.9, 31.4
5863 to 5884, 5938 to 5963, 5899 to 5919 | 1.6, 30.4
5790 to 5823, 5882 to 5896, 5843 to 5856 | -4.0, 24.6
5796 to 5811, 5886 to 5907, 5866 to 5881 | -4.3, 22.9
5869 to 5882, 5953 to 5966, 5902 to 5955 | 0.7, 31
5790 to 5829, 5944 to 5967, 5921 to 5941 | 0.4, 31.8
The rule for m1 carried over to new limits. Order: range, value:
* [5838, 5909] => 27.1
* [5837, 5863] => 31.4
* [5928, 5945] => 31.4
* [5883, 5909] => 21.1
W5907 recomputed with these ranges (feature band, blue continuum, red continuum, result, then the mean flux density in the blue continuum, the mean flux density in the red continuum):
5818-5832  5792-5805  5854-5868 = 0.11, 32.5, 30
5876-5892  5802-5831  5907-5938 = 3.78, 31.3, 30.3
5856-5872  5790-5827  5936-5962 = 1.06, 31.6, 31.9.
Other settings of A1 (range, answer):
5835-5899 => 12.88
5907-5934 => 28.43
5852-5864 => 29.62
